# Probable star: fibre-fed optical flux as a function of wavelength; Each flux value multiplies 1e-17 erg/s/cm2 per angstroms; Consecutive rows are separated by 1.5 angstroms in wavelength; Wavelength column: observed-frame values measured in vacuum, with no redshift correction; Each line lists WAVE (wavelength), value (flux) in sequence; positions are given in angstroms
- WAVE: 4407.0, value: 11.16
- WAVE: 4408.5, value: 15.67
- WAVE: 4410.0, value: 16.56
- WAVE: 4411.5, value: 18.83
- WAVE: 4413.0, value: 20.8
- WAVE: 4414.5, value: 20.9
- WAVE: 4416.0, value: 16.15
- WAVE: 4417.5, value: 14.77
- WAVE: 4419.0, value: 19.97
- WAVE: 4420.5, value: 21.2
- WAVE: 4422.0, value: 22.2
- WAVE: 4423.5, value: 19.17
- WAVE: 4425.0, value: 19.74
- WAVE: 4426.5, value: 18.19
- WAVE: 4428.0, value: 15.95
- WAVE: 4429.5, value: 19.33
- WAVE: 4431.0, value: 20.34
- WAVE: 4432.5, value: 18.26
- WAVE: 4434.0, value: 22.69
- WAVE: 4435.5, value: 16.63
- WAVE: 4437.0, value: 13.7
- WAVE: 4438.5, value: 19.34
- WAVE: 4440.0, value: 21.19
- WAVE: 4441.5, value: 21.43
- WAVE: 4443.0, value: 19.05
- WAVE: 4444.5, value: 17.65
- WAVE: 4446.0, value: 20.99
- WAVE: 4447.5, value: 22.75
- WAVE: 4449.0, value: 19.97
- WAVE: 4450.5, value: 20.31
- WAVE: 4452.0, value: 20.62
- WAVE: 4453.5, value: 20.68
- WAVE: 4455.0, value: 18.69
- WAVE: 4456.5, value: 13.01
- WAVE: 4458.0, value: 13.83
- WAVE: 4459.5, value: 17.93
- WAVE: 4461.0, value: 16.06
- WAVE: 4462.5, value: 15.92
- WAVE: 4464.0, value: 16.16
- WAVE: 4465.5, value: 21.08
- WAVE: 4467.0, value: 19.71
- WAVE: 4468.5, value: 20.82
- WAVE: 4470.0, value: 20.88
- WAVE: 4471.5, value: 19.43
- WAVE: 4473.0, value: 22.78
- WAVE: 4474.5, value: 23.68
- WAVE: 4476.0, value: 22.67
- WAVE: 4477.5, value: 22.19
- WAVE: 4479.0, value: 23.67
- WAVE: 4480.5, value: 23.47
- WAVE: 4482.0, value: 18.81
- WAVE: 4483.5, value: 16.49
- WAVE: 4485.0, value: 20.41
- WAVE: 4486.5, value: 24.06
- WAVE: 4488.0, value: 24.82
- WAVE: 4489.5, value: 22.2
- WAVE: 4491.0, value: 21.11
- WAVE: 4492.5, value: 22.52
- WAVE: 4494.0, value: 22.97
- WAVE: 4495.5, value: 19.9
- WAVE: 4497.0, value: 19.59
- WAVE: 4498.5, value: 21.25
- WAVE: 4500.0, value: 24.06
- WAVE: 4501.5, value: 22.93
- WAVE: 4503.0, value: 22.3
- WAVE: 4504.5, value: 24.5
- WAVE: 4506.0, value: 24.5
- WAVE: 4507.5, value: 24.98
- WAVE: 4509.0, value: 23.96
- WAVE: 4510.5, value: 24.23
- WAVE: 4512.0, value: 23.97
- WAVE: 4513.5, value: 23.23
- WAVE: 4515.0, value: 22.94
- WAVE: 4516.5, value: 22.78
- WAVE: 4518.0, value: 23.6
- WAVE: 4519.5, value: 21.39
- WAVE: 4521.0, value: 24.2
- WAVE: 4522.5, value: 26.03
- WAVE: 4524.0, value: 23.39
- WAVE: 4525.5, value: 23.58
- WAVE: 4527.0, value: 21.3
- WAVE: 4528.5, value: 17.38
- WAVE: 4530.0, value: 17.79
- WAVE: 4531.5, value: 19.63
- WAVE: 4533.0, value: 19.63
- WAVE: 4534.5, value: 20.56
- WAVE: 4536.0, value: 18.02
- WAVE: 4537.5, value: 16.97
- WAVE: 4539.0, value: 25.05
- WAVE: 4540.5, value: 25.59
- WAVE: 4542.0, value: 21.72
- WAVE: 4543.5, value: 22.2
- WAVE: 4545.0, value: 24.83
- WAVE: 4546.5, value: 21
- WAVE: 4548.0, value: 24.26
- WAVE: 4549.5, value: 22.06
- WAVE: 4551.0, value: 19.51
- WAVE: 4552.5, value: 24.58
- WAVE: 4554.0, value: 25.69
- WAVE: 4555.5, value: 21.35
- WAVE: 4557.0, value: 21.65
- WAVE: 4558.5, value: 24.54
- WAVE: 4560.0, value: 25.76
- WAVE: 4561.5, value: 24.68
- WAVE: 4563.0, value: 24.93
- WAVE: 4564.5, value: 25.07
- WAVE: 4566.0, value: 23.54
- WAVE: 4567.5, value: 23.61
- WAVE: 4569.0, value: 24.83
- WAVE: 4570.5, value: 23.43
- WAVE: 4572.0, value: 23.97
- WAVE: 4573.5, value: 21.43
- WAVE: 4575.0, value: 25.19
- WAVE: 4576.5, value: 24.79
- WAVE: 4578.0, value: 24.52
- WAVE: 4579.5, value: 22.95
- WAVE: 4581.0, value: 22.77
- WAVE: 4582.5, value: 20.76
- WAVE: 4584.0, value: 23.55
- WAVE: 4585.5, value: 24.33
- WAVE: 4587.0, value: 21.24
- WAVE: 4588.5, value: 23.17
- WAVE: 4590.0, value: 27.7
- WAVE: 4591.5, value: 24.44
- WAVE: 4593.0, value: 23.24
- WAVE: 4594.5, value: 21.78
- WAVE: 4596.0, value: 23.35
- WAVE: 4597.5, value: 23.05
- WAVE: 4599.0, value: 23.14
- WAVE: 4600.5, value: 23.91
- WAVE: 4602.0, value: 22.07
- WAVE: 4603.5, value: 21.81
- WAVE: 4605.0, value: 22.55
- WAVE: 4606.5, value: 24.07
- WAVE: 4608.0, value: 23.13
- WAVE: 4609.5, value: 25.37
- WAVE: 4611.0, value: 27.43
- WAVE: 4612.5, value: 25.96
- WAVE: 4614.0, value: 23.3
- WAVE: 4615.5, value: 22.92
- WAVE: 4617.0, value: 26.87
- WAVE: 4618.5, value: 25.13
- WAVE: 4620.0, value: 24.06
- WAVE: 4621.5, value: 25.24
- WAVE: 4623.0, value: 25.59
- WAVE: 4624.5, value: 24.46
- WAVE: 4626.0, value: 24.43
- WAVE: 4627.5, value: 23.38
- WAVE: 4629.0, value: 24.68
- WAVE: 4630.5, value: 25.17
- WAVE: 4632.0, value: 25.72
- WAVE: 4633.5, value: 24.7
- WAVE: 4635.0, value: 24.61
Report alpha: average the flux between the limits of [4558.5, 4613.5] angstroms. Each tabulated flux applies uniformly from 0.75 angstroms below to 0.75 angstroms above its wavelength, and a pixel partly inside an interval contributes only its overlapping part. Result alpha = 23.8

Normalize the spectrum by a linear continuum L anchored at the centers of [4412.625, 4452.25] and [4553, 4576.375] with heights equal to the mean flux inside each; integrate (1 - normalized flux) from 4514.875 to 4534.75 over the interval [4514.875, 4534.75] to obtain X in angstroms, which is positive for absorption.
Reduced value 0.8 angstroms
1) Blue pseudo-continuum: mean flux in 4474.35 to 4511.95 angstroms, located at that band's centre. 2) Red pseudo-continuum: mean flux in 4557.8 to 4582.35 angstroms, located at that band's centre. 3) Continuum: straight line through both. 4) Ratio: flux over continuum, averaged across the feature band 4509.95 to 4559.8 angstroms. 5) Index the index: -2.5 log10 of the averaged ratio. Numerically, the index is 0.049 mag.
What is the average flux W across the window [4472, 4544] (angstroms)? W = 22.2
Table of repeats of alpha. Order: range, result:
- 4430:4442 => 19.2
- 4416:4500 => 19.9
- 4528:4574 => 22.5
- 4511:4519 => 23.3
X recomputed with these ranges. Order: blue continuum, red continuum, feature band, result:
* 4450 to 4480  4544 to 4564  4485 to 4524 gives -3.30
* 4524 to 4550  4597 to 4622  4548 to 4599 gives -1.90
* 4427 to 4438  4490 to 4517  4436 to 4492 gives 0.89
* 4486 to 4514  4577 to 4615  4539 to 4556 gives 0.14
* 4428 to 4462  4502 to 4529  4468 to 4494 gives -0.92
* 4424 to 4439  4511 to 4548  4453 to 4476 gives 0.97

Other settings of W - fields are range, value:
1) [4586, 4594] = 23.9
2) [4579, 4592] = 23.4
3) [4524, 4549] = 21.3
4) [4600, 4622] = 24.2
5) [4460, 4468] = 17.9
